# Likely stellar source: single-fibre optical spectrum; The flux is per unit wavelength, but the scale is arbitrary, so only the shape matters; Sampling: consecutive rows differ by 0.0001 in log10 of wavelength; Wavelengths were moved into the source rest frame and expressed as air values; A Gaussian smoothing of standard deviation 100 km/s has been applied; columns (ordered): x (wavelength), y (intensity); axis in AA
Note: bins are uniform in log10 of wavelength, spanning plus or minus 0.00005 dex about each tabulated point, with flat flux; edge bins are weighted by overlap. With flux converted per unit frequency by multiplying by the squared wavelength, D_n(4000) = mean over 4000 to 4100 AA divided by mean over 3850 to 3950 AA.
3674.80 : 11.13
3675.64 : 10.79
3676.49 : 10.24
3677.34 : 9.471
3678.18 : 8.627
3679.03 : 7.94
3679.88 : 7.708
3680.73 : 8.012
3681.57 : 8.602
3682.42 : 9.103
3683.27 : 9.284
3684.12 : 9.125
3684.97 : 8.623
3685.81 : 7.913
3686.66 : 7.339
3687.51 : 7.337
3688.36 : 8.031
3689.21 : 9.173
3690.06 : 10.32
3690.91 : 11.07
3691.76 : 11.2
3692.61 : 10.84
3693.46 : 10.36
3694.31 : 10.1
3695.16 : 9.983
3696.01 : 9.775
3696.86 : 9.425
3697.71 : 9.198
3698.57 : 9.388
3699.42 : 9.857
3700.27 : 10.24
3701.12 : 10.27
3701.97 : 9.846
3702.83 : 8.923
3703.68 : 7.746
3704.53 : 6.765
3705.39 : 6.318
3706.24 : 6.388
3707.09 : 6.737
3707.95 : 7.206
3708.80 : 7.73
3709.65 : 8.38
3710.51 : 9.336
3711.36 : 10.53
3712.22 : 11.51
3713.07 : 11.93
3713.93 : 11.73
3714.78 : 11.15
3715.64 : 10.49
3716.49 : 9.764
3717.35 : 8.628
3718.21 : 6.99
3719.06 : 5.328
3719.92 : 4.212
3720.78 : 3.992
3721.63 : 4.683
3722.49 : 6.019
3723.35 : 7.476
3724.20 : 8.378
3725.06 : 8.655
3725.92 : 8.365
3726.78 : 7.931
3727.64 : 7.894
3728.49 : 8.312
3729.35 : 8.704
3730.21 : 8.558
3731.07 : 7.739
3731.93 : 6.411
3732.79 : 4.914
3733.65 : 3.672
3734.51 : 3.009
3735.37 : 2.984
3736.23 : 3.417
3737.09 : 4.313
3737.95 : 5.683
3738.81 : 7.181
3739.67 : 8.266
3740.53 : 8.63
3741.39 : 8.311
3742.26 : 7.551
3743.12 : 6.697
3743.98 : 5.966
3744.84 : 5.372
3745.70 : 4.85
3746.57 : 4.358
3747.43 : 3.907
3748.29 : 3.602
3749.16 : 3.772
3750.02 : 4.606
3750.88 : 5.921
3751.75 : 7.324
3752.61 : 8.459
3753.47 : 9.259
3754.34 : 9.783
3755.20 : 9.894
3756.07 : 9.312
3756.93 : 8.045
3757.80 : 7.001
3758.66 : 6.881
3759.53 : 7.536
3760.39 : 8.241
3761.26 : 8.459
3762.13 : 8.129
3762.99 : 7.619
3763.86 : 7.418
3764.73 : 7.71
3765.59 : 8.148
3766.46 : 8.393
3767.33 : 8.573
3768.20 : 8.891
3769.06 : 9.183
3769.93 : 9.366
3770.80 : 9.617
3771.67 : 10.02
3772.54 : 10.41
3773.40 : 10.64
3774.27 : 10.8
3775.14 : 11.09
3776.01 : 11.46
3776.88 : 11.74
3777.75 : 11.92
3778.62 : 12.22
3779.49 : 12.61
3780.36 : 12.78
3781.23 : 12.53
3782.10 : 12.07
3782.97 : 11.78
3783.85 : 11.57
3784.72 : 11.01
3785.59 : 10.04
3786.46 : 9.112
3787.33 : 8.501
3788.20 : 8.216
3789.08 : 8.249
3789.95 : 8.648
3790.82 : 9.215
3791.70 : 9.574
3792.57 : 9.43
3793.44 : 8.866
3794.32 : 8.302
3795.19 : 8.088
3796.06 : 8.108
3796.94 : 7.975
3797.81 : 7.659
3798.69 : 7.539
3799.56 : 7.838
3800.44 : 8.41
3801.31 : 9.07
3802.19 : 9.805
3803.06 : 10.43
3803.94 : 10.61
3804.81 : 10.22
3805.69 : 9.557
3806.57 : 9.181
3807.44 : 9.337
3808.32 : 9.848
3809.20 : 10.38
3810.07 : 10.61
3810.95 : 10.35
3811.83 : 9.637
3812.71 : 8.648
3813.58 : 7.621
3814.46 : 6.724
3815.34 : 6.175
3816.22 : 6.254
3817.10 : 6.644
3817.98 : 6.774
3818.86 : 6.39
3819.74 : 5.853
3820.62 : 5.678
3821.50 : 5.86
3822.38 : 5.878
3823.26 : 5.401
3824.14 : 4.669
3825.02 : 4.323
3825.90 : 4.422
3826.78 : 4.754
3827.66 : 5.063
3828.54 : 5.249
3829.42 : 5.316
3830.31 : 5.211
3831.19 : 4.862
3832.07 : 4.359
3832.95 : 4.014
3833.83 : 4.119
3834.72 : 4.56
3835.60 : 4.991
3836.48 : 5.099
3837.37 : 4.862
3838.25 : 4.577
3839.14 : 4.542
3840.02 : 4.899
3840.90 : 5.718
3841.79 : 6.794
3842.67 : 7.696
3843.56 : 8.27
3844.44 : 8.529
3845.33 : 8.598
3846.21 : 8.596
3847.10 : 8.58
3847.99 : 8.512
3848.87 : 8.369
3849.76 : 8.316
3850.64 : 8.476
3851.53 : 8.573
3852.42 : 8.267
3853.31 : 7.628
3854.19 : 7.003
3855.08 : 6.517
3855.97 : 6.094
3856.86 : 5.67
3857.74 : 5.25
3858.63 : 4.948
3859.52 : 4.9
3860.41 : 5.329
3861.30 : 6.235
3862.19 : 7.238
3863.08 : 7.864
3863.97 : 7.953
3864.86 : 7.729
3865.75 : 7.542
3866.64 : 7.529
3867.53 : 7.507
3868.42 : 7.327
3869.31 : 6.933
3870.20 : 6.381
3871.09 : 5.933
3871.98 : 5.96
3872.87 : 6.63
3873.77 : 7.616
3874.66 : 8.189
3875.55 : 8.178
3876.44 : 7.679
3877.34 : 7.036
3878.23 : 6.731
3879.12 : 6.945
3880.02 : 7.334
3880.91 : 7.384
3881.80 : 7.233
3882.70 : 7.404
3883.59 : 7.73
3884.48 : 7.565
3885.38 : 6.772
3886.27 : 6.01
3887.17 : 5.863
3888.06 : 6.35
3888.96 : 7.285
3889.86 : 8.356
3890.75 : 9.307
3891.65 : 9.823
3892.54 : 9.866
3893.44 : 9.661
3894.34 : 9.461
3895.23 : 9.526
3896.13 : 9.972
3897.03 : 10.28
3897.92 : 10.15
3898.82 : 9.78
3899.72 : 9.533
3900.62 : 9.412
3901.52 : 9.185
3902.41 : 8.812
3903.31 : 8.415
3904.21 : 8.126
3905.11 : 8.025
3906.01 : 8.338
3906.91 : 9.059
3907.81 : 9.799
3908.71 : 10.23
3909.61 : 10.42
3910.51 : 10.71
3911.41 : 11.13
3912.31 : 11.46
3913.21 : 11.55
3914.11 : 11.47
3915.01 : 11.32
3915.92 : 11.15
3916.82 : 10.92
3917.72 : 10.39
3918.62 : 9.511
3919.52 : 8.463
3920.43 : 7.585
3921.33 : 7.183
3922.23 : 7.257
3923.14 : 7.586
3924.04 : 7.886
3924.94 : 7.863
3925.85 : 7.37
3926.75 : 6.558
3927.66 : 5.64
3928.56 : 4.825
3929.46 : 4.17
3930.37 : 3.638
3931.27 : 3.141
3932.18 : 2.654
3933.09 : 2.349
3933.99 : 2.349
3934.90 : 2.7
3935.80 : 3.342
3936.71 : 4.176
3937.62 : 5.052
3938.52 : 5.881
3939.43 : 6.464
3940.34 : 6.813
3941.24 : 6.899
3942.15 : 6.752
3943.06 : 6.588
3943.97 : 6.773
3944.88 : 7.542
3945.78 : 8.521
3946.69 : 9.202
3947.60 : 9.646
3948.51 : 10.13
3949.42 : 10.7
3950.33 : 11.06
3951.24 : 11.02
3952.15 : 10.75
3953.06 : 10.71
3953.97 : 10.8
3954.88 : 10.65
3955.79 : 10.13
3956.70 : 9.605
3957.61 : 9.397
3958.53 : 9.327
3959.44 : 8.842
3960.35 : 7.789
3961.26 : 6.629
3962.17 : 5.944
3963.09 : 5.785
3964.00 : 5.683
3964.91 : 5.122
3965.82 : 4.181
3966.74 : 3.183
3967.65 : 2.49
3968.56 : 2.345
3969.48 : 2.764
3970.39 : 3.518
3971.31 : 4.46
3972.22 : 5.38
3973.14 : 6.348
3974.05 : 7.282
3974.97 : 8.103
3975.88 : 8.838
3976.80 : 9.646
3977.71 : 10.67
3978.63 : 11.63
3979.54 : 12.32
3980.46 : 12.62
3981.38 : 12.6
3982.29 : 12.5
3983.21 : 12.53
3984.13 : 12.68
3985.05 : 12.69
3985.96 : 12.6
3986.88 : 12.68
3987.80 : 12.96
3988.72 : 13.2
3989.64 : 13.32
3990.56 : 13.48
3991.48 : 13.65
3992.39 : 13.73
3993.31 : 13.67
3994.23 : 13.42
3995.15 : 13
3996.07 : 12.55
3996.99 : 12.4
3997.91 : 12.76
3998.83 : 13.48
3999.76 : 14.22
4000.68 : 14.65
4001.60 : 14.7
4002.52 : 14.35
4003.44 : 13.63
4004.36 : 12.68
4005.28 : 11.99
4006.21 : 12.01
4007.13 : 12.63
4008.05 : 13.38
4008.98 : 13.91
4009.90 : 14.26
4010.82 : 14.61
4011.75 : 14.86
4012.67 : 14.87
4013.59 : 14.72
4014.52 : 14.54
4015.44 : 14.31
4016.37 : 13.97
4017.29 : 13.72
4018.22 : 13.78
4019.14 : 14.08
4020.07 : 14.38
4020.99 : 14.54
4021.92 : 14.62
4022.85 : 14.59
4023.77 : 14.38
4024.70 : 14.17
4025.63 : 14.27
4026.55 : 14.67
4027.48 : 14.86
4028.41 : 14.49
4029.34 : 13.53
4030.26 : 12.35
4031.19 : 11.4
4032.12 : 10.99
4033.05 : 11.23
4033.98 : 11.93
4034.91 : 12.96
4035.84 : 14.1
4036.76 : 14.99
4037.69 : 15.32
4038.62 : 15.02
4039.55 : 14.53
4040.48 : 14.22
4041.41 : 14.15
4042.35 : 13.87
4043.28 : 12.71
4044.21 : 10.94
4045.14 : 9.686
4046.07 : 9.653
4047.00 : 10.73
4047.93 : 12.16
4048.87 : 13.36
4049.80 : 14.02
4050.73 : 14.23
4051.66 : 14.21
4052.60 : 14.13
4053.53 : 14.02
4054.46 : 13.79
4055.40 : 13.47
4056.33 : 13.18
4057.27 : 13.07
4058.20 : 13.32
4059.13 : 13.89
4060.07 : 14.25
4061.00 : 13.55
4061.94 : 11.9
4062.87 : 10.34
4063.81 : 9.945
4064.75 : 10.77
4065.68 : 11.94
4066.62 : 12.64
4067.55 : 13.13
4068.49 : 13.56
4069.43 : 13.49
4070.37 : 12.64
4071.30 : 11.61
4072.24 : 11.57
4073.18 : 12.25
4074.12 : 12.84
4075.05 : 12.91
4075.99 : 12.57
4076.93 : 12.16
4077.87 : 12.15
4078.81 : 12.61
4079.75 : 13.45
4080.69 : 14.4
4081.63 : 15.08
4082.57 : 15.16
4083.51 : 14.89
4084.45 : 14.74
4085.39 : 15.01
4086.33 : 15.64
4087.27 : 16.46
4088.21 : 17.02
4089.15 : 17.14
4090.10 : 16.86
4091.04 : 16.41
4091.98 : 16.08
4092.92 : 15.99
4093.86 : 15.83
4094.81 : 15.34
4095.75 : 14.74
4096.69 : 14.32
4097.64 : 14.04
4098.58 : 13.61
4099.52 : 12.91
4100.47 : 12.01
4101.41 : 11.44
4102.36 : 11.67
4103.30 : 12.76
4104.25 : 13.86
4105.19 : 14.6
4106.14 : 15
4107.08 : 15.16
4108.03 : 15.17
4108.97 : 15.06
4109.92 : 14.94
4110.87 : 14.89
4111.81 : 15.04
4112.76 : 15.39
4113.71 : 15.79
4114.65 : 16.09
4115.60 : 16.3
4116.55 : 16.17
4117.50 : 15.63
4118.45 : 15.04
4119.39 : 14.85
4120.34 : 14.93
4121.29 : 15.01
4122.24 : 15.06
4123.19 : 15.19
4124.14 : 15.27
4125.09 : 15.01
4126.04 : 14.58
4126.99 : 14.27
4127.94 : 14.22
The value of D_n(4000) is 1.93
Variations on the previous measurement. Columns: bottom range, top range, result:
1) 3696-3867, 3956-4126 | 1.89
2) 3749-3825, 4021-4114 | 1.80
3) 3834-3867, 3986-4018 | 2.16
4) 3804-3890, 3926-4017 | 1.48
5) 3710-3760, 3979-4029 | 2.19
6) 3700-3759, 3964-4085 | 1.98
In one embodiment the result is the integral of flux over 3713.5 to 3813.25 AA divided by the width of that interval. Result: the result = 8.34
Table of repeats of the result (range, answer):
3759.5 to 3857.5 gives 8.07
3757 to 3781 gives 9.52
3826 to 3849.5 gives 6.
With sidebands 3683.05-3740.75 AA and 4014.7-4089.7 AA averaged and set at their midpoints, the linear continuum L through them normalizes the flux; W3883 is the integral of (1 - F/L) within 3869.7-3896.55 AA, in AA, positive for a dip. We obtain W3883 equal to 7.8 AA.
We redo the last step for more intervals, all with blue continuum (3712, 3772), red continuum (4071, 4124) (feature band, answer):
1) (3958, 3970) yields 6.5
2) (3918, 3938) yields 10.0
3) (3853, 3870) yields 5.4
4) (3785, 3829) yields 3.6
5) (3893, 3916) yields 1.7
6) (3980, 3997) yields -0.9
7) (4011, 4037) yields -1.6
